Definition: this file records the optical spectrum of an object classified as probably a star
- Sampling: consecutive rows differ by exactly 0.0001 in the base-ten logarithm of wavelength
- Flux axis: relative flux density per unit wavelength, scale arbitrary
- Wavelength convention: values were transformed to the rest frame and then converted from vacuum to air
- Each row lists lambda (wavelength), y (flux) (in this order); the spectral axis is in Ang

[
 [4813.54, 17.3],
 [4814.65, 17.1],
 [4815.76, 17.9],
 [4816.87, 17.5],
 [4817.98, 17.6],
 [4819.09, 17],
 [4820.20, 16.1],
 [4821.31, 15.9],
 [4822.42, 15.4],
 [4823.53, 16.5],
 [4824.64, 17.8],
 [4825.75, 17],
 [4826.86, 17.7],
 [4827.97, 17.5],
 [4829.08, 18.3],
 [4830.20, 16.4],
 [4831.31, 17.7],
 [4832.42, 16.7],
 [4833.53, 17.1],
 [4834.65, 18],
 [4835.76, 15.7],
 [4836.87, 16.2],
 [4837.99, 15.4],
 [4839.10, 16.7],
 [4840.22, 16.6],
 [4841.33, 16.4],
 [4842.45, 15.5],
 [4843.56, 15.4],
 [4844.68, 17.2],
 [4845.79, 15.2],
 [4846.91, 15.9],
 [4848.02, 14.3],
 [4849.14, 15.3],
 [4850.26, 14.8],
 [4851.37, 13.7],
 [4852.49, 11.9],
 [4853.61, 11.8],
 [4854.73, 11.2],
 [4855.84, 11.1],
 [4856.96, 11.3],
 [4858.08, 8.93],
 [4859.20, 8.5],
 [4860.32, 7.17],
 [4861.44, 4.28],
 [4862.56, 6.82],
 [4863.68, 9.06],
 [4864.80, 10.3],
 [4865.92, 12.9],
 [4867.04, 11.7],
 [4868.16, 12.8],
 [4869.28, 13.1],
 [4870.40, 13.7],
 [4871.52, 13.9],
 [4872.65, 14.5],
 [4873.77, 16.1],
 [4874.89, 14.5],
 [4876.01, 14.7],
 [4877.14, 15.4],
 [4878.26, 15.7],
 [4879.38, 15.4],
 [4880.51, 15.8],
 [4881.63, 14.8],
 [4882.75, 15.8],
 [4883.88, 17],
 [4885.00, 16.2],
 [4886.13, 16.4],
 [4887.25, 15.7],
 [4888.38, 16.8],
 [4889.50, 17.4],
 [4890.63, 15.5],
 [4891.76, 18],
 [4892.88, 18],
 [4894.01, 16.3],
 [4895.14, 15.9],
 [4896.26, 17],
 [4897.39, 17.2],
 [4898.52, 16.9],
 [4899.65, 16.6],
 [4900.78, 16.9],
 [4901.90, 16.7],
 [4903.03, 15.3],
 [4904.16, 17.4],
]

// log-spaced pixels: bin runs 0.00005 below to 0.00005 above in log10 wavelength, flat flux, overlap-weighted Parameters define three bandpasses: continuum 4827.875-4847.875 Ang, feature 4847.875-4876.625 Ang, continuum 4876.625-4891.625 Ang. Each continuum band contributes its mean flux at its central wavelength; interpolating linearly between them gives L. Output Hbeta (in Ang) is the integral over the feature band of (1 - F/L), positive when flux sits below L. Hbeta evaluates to 7.82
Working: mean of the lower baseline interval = 16.5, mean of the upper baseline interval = 16.1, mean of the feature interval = 11.8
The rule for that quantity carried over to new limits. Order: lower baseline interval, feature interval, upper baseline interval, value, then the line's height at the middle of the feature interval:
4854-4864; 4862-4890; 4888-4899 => -3.2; 12.8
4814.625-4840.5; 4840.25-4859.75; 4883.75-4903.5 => 3.8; 16.8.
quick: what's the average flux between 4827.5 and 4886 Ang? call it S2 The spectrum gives 14.1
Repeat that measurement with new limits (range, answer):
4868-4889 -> 15.2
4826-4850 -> 16.4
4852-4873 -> 10.7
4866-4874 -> 13.5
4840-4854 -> 14.9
